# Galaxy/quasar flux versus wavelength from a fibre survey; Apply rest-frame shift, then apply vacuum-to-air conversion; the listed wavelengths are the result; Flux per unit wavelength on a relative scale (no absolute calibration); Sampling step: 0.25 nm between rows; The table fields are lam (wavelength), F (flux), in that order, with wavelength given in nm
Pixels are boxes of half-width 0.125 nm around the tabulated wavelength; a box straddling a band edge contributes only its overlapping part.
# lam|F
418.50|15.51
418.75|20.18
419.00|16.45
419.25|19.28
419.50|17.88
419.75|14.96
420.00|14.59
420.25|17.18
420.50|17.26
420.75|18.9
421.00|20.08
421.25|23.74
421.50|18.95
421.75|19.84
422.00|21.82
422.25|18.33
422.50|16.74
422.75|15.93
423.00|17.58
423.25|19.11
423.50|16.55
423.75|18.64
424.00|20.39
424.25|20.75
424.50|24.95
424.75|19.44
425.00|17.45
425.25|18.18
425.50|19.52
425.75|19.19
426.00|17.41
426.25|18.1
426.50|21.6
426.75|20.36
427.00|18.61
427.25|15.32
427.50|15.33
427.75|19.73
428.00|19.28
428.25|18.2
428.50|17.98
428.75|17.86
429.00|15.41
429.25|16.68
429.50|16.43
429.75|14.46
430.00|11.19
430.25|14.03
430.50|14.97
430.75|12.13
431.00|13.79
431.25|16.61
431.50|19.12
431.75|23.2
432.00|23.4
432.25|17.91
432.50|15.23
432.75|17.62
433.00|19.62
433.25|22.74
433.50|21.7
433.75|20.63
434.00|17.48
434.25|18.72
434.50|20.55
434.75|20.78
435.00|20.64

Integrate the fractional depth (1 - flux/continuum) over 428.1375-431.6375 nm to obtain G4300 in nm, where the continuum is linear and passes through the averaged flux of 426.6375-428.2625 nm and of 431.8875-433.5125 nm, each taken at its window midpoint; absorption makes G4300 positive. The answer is 0.58 nm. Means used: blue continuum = 18.1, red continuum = 19.6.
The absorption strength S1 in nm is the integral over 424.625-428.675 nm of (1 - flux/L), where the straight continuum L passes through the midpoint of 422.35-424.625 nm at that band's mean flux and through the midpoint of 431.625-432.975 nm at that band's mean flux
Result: 0.14 nm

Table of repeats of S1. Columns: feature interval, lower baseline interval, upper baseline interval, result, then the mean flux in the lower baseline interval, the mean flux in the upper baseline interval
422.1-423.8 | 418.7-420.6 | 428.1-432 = -0.07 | 17.1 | 16.4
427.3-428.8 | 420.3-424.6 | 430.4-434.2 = 0.07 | 19.3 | 18.4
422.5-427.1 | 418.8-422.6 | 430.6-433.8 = -0.13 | 18.4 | 18.7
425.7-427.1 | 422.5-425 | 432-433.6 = 0.00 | 19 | 19.4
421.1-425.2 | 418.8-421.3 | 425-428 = -0.27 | 17.9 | 18.5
